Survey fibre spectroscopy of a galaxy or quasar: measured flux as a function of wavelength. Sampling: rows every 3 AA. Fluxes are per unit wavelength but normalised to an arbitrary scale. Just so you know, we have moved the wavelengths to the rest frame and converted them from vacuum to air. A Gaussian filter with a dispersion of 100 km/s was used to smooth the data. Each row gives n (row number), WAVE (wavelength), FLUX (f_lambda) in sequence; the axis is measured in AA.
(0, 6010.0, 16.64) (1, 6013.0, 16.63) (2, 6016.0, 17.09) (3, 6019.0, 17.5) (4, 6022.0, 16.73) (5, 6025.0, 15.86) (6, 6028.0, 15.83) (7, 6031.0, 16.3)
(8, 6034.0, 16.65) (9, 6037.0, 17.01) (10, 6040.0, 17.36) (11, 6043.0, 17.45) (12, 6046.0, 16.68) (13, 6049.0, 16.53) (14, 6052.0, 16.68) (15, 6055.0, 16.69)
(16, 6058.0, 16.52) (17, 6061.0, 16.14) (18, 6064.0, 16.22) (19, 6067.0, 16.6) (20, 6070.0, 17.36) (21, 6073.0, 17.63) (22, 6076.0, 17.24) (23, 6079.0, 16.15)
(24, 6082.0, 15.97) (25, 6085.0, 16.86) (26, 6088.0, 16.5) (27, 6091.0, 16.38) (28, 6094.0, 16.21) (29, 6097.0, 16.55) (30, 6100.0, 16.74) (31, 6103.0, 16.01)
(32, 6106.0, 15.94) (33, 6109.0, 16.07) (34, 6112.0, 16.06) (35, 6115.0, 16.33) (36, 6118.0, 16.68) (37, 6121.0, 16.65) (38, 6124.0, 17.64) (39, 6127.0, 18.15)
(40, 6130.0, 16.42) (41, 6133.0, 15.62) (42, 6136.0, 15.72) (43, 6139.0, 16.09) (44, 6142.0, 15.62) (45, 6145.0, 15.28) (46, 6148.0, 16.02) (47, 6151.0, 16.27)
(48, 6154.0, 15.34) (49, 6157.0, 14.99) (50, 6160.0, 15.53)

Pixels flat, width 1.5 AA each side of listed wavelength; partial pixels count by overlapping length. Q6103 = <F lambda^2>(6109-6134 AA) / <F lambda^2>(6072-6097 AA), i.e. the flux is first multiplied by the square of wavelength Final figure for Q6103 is 1.02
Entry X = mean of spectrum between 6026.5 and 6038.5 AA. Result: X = 16.4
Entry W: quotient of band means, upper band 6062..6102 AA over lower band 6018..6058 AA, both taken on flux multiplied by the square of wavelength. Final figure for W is 1.01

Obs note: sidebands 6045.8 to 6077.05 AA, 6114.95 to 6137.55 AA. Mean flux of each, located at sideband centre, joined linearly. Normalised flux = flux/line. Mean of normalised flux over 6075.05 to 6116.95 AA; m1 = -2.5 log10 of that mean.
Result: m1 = 0.02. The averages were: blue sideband 16.7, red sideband 16.7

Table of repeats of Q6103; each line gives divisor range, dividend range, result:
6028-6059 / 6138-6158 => 0.97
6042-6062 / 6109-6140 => 1.02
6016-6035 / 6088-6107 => 1.01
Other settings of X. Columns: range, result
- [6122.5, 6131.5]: 17.4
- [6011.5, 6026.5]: 16.8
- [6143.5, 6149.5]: 15.7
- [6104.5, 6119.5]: 16.2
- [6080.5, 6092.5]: 16.4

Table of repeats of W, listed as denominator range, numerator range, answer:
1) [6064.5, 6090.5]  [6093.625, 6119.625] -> 0.98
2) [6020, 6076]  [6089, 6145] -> 1.00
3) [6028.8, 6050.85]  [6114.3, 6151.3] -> 1.00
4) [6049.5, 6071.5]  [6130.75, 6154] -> 0.98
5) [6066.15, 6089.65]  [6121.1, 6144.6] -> 1.00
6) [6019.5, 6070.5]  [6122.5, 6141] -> 1.03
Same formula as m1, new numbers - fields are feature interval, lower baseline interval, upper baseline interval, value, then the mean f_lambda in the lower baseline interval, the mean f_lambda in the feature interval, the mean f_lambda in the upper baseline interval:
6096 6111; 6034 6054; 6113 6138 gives 0.030 mag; 16.9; 16.2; 16.6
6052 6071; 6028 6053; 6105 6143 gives 0.007 mag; 16.8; 16.6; 16.4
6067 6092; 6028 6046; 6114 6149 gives -0.009 mag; 16.8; 16.8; 16.4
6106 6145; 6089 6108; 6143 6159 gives -0.029 mag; 16.3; 16.4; 15.6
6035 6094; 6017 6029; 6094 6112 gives -0.022 mag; 16.5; 16.7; 16.2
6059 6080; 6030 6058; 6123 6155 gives -0.008 mag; 16.8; 16.8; 16.2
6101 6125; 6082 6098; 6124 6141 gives 0.004 mag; 16.4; 16.4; 16.5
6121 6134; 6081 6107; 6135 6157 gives -0.068 mag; 16.4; 17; 15.7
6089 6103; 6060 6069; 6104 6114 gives -0.019 mag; 16.4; 16.4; 16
